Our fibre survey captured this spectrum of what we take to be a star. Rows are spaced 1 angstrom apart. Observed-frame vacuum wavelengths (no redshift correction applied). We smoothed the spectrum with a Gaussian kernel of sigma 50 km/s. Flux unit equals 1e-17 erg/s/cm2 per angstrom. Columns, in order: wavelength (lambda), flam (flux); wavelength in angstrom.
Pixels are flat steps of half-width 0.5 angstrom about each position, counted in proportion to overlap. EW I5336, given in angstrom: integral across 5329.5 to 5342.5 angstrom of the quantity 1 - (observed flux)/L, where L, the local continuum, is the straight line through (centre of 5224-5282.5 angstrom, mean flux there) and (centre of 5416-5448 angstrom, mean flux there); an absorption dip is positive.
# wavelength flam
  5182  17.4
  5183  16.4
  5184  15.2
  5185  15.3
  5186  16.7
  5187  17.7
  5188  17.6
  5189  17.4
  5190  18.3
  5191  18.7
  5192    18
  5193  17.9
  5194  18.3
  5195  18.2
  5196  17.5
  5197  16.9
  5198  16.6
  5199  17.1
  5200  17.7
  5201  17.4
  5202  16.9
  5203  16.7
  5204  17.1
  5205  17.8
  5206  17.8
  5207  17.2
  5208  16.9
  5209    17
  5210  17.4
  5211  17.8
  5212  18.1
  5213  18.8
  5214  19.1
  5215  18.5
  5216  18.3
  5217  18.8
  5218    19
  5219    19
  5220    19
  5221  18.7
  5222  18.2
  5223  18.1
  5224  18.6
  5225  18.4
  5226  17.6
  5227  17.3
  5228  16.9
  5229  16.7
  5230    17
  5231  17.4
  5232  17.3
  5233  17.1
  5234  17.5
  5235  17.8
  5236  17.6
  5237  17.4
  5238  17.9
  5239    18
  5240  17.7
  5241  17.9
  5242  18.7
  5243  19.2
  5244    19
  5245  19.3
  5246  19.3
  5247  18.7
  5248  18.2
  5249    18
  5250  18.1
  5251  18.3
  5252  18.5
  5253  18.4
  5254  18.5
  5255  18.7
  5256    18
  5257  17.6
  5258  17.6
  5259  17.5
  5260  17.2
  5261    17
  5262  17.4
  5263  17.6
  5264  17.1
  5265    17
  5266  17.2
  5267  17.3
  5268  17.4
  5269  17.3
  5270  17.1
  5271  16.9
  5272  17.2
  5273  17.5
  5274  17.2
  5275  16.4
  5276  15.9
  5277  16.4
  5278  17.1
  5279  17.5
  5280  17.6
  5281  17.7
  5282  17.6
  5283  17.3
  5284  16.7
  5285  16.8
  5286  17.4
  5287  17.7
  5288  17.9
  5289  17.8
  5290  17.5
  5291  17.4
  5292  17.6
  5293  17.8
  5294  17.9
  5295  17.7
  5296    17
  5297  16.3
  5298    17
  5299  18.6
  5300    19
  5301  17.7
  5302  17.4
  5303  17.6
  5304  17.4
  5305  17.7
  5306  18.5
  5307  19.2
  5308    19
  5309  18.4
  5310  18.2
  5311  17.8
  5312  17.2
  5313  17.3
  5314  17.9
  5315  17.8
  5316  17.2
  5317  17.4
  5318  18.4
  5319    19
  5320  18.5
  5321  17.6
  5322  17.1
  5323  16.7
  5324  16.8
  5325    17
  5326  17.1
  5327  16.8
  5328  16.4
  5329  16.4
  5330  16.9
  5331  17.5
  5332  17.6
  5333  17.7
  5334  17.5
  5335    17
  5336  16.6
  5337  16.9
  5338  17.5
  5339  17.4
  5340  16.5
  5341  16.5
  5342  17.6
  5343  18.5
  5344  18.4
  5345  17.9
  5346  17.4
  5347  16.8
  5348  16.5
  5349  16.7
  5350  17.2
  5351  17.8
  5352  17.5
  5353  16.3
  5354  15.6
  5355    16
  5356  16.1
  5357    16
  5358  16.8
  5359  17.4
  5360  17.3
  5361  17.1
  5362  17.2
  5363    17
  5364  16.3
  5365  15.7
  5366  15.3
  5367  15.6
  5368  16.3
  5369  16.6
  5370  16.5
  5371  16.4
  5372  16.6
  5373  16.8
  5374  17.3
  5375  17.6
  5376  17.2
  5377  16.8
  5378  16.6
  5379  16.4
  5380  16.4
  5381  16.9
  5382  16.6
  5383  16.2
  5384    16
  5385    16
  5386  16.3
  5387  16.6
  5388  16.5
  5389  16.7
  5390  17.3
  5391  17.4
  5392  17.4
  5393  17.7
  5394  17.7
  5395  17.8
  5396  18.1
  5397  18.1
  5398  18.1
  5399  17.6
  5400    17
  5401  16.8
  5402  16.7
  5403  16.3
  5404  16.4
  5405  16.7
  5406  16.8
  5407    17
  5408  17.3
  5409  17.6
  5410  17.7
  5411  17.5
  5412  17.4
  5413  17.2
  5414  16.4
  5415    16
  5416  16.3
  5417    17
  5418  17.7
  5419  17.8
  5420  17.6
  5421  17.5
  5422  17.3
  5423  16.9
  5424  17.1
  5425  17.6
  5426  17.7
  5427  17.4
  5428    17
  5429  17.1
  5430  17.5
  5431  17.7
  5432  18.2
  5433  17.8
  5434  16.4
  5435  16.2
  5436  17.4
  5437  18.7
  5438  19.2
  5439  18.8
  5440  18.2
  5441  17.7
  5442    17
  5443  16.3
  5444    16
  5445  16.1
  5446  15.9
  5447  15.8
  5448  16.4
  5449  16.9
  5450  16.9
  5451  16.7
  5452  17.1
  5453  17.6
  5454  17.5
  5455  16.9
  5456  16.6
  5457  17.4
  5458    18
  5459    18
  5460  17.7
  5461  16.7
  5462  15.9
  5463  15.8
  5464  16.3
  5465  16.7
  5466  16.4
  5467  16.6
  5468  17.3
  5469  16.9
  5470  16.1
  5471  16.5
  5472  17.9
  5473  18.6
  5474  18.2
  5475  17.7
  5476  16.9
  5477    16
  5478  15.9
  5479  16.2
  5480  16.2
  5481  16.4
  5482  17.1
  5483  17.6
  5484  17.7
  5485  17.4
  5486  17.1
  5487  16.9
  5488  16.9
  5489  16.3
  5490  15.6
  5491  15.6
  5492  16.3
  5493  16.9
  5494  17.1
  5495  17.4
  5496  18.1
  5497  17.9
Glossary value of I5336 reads 0.2 angstrom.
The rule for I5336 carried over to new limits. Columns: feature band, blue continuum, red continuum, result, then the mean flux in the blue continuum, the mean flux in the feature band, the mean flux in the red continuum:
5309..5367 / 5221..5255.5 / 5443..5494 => 1.3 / 18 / 17.1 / 16.8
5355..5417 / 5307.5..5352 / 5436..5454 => 1.6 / 17.4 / 16.8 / 17.2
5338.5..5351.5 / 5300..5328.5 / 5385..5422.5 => 0.1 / 17.7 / 17.3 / 17.2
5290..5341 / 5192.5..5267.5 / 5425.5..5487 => 0.1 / 17.9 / 17.5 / 17.1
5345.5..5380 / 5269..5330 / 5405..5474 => 1.3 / 17.5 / 16.7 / 17.1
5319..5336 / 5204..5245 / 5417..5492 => 0.3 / 18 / 17.2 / 17.1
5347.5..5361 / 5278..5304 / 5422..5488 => 0.5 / 17.5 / 16.7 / 17.1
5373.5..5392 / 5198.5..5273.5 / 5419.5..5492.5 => 0.6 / 17.8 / 16.7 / 17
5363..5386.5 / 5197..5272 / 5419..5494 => 1.2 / 17.8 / 16.5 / 17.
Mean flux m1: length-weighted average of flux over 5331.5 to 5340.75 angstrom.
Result 17.2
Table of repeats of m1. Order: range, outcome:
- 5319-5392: 16.9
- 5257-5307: 17.4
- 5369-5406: 16.9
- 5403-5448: 17.2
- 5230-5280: 17.7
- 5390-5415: 17.3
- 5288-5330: 17.6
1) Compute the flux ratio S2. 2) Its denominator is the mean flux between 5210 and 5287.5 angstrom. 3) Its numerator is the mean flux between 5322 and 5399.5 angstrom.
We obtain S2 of 0.95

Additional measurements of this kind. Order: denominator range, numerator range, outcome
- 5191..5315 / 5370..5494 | 0.96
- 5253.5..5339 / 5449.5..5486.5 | 0.97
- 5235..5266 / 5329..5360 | 0.95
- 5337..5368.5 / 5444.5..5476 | 1.01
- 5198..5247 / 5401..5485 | 0.95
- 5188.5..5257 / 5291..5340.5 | 0.98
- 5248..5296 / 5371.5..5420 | 0.97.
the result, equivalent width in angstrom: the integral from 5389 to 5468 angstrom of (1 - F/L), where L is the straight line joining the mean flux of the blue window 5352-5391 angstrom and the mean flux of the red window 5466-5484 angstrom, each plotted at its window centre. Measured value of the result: -1.8 angstrom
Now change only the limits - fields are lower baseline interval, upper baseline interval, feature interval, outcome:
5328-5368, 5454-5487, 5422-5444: -0.69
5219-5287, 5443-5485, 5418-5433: -0.41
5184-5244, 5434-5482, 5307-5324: -0.42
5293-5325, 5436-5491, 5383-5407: 0.42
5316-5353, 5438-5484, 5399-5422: 0.05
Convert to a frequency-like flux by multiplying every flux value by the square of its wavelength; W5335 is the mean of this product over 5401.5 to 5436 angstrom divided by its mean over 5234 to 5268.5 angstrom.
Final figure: 1.02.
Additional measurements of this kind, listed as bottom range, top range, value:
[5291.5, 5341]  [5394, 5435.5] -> 1.02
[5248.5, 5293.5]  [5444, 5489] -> 1.04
